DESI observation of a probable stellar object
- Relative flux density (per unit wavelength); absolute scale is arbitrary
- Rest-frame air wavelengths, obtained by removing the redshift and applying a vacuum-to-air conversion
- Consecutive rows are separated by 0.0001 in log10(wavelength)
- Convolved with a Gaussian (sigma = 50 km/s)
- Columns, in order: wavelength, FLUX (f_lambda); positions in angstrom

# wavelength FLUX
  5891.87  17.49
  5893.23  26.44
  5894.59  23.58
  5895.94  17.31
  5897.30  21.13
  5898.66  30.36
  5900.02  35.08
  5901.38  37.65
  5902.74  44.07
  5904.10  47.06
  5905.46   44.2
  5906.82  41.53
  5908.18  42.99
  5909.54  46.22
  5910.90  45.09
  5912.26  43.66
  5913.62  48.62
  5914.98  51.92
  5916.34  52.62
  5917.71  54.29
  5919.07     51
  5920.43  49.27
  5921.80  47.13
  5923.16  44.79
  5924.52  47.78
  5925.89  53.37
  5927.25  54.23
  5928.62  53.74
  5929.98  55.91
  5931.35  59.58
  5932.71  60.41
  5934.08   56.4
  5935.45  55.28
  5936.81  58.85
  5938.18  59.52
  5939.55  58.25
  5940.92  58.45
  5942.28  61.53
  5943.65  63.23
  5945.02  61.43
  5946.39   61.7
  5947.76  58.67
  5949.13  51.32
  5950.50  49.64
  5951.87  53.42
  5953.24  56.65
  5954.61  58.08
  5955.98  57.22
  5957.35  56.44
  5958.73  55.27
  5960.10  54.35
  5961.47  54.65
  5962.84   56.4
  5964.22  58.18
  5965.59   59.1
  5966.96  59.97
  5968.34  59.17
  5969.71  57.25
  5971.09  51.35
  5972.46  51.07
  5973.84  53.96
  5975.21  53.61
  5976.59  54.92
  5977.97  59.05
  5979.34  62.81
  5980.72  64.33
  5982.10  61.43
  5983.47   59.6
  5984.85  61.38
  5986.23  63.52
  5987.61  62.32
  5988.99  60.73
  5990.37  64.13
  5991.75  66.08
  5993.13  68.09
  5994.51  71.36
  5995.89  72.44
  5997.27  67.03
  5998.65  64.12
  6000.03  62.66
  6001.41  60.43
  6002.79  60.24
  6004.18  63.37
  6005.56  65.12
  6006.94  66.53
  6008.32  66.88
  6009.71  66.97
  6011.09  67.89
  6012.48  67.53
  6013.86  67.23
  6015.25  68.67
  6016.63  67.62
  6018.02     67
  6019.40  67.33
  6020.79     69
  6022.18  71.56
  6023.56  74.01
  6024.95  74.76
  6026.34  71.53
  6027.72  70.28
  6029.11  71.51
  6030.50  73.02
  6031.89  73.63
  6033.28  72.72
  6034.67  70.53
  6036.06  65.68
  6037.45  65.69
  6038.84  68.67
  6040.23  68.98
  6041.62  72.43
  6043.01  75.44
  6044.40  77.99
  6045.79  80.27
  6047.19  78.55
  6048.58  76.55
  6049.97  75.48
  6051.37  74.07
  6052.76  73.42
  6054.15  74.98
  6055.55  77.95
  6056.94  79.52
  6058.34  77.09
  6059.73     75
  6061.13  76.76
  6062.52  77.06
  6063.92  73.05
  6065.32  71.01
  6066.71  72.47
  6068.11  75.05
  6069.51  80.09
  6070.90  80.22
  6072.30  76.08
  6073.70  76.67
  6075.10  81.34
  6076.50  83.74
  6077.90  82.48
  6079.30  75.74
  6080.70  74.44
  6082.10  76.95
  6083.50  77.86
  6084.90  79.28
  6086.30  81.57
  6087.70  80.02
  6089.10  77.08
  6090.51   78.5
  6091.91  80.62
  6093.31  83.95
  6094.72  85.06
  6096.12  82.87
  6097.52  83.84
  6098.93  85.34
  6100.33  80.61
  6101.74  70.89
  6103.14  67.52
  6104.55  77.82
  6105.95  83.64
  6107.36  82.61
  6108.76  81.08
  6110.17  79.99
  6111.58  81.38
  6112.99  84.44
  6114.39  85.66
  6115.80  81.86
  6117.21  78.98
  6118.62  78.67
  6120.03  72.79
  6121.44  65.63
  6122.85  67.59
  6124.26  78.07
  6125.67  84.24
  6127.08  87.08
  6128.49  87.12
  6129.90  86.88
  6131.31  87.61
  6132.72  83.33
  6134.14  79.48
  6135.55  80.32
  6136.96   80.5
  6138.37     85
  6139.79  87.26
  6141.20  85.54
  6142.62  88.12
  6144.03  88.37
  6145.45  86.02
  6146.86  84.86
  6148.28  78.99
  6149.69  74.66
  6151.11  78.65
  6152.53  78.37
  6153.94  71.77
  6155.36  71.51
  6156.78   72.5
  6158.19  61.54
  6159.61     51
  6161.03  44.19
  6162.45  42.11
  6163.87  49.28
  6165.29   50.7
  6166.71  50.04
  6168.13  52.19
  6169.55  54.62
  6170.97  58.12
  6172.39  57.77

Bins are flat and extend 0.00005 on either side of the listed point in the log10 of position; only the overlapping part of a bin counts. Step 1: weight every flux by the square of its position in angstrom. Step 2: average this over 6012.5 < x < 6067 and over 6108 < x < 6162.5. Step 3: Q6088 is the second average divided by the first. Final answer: 1.1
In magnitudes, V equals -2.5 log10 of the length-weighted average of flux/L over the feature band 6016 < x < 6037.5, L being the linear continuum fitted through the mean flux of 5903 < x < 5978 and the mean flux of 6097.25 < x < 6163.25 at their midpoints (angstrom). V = -0.09 mag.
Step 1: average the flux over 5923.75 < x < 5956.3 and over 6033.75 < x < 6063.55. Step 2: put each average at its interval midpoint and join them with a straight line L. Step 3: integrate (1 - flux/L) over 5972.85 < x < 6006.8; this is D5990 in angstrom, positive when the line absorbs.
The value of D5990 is 1.2 angstrom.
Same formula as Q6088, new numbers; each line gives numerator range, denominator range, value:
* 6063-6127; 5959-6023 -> 1.30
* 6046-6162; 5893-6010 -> 1.50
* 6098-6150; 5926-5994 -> 1.47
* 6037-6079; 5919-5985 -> 1.40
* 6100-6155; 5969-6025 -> 1.32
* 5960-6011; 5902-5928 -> 1.31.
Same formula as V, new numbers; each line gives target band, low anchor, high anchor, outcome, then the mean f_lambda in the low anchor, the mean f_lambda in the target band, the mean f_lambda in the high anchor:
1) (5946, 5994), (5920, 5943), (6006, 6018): 0.05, 55.1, 58.2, 67.3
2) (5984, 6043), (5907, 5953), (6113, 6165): -0.09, 53.6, 67.7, 76.2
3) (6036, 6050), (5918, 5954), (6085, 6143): -0.04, 55.4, 73.5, 80.9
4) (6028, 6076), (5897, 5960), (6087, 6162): -0.09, 51.4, 74.7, 78.8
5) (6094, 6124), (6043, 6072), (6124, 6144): 0.04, 76.3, 78.9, 84.6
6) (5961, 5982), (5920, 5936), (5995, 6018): 0.06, 53.2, 57.2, 66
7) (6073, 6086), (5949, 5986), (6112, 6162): -0.12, 56.9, 78.8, 78.1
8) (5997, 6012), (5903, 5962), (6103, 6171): -0.07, 53.3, 64.6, 74.7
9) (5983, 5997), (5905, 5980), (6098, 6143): -0.06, 54.3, 65.1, 80.8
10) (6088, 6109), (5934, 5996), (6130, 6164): -0.13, 58.9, 80.1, 75.3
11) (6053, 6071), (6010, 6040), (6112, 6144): -0.03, 69.8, 76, 81.8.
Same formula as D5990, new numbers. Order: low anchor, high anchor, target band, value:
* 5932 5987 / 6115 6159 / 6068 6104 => -2.9 angstrom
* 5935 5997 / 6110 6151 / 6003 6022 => -0.4 angstrom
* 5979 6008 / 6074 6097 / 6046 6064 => -0.4 angstrom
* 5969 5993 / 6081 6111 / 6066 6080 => -0.5 angstrom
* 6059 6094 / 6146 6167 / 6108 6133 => -3.6 angstrom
